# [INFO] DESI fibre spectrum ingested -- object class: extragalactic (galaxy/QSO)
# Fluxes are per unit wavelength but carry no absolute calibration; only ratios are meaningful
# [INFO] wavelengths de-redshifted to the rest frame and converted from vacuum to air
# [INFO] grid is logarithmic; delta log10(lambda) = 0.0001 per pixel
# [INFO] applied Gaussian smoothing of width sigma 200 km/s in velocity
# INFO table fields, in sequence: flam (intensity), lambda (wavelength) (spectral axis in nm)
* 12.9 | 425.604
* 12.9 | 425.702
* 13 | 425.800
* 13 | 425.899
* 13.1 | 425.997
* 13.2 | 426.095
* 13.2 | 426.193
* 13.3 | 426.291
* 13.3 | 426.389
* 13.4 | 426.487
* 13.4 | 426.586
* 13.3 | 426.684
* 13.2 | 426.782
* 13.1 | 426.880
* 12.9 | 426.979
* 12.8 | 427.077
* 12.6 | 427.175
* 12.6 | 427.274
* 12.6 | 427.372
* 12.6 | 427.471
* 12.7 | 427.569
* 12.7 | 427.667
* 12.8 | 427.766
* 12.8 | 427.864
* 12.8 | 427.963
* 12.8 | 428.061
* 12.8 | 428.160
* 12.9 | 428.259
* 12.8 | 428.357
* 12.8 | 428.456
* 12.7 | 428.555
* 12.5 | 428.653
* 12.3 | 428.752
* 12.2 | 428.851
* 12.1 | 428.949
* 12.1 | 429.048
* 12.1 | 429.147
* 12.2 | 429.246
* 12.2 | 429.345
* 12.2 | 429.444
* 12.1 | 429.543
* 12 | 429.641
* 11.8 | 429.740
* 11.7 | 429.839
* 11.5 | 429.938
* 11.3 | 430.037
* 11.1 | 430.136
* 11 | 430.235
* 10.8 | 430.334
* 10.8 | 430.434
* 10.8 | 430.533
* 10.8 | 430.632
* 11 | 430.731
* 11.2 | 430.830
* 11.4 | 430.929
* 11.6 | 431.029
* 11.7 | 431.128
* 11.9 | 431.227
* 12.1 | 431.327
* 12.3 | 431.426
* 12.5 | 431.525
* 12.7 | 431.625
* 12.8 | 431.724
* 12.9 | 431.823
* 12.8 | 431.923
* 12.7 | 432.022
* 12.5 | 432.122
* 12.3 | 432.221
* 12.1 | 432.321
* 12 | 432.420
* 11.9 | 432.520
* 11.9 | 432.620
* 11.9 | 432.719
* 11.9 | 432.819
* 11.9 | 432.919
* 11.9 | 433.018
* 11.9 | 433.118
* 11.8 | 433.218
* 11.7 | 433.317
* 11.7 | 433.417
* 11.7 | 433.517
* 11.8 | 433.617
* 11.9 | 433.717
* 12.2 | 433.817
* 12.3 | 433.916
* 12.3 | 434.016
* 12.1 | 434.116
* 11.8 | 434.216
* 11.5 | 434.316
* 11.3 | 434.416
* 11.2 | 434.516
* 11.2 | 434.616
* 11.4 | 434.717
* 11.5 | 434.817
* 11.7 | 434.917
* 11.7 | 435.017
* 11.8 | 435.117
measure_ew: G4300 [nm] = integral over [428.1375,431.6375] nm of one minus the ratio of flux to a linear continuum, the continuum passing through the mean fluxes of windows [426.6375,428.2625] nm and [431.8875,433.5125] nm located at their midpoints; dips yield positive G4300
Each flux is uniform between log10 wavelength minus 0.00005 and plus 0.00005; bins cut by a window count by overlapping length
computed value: 0.17 nm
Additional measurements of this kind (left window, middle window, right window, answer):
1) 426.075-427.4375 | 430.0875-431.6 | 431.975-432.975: 0.12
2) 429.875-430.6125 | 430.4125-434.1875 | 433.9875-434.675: -0.21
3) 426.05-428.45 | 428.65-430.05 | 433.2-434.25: 0.07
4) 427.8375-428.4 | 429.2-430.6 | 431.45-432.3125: 0.13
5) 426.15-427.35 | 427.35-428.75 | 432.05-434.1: 0.01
